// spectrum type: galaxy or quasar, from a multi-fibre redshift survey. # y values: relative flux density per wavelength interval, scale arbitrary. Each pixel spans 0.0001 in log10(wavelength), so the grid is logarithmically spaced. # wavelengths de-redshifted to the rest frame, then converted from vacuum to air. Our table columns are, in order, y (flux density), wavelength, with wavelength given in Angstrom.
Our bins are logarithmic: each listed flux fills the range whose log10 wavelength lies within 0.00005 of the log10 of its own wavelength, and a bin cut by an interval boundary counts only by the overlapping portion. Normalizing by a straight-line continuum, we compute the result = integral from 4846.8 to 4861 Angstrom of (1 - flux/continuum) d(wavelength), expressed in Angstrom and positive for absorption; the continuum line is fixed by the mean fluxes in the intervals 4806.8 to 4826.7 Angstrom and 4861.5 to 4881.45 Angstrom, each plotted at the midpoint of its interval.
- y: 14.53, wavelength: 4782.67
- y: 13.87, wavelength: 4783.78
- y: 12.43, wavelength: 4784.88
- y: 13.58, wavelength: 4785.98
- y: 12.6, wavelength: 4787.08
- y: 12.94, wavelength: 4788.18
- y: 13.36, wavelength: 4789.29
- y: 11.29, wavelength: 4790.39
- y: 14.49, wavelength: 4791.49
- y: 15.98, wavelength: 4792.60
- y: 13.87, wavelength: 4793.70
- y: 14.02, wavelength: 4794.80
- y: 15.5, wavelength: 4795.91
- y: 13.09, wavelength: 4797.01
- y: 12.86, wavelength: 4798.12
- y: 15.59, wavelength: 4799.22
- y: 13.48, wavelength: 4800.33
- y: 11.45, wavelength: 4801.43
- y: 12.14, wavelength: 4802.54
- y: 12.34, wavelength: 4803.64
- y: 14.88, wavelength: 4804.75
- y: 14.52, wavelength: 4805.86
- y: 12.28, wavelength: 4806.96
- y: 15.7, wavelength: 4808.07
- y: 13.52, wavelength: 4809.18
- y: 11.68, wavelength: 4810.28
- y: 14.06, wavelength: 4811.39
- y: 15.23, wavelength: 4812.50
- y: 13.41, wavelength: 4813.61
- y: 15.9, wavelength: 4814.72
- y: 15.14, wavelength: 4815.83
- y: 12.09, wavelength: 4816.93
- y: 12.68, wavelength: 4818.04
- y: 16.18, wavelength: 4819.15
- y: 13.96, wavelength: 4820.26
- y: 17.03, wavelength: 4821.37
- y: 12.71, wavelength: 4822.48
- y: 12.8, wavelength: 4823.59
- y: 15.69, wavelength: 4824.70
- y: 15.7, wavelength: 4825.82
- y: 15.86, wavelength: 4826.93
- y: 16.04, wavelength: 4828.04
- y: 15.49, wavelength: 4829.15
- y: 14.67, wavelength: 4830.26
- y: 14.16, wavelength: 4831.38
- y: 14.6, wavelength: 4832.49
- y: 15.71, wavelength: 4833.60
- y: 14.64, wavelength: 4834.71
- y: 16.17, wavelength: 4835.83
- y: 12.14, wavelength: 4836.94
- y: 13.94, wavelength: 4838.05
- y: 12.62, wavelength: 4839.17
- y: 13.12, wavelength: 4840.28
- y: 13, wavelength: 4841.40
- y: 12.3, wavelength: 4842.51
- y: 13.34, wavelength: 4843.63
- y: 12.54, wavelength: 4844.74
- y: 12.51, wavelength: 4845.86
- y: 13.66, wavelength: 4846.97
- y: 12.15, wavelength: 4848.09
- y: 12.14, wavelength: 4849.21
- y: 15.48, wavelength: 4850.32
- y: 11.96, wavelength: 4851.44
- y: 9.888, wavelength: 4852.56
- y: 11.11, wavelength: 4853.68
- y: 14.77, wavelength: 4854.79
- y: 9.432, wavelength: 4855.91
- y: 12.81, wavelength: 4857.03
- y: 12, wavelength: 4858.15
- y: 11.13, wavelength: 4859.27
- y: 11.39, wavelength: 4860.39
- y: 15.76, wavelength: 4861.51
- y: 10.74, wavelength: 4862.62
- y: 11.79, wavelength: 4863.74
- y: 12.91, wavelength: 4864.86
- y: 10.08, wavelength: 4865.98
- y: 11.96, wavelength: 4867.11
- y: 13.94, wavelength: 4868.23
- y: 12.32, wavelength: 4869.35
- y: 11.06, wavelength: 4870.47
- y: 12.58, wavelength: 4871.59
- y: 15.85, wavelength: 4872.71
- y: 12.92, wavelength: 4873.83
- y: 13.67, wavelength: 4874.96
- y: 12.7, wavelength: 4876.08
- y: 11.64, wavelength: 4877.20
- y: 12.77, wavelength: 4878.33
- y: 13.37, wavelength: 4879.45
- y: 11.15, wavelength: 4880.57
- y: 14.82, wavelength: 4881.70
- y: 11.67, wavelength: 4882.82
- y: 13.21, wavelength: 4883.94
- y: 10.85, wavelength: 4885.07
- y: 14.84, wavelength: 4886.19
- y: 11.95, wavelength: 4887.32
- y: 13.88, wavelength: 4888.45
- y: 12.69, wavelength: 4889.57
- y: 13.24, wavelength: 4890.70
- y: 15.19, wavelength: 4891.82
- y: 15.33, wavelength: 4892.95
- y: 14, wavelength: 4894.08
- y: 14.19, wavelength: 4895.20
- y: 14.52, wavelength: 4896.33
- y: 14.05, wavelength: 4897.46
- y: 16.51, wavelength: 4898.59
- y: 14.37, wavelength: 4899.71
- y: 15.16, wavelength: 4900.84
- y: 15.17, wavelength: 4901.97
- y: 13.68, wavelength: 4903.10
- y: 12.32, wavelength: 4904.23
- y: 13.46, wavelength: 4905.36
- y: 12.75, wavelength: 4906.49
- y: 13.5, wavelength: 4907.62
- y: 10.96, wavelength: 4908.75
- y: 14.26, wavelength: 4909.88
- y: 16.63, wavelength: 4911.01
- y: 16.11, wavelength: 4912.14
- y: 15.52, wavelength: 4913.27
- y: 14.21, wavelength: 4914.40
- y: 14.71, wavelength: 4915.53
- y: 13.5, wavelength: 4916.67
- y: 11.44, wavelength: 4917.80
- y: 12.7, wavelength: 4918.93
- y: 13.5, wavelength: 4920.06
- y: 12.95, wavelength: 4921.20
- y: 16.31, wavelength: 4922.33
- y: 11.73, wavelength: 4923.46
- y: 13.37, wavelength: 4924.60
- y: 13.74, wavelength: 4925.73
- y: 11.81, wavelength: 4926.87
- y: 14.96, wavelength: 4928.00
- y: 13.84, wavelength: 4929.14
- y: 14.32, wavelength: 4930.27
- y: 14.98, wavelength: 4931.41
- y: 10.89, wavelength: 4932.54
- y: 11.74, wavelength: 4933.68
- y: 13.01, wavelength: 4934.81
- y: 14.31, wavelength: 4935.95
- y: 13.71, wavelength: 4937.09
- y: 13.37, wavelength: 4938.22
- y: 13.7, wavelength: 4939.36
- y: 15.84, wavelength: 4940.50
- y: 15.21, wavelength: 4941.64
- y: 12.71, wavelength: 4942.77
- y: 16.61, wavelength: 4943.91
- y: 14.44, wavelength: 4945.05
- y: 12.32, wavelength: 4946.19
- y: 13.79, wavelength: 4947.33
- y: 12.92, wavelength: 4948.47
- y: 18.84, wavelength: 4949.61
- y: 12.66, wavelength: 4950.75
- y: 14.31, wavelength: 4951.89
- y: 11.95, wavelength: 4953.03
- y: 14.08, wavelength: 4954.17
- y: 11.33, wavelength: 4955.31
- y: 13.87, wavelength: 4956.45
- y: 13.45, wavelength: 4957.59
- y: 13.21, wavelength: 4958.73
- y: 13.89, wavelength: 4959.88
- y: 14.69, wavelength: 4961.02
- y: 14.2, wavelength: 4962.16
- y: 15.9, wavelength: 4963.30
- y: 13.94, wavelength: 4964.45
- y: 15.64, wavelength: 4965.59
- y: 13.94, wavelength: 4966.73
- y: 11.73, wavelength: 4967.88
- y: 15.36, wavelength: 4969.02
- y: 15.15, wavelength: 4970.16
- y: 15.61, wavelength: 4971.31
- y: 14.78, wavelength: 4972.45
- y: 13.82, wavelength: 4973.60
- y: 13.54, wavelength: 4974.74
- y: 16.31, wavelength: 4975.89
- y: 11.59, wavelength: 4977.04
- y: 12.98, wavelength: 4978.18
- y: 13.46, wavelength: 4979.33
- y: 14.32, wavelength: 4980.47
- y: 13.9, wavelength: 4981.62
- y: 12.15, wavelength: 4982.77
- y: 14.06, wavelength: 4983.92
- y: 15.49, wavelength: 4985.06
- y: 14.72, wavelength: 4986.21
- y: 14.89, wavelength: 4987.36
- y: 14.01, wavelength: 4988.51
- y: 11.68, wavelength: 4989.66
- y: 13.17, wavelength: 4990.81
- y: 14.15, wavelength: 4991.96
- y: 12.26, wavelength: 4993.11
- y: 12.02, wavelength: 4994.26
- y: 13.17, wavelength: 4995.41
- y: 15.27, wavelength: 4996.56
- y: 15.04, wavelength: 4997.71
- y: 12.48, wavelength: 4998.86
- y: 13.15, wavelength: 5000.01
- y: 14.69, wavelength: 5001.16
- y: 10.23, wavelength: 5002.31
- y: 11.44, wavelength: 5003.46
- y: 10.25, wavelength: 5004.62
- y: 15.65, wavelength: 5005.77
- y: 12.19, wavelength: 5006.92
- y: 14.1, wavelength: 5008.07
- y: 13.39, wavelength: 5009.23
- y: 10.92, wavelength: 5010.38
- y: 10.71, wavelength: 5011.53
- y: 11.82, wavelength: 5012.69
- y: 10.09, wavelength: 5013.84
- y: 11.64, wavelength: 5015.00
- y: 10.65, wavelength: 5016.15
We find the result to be 1.1 Angstrom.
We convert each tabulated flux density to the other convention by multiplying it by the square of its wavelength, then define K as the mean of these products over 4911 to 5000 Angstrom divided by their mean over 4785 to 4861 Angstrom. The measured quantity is 1.1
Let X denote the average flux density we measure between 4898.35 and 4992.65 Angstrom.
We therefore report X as 13.9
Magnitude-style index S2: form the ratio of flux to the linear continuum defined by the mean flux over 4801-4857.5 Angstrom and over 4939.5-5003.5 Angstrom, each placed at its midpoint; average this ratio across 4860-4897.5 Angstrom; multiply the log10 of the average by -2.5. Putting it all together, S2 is 0.059 mag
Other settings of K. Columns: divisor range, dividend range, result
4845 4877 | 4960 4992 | 1.19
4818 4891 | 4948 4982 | 1.11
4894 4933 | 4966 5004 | 1.01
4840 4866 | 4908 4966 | 1.16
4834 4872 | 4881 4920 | 1.12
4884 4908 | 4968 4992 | 1.04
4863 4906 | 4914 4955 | 1.05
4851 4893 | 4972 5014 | 1.10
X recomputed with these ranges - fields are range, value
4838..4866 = 12.4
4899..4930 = 13.8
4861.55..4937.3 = 13.4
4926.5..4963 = 13.8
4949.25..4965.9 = 14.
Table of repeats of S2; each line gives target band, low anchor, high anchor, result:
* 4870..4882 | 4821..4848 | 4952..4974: 0.09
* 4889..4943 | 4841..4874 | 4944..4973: -0.04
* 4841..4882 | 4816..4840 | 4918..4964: 0.14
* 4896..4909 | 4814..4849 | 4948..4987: 0.01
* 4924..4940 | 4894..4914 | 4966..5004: 0.05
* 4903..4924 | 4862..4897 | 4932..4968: -0.02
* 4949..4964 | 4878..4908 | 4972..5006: -0.04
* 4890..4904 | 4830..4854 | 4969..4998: -0.08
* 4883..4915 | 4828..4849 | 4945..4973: -0.01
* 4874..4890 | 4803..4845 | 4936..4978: 0.11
